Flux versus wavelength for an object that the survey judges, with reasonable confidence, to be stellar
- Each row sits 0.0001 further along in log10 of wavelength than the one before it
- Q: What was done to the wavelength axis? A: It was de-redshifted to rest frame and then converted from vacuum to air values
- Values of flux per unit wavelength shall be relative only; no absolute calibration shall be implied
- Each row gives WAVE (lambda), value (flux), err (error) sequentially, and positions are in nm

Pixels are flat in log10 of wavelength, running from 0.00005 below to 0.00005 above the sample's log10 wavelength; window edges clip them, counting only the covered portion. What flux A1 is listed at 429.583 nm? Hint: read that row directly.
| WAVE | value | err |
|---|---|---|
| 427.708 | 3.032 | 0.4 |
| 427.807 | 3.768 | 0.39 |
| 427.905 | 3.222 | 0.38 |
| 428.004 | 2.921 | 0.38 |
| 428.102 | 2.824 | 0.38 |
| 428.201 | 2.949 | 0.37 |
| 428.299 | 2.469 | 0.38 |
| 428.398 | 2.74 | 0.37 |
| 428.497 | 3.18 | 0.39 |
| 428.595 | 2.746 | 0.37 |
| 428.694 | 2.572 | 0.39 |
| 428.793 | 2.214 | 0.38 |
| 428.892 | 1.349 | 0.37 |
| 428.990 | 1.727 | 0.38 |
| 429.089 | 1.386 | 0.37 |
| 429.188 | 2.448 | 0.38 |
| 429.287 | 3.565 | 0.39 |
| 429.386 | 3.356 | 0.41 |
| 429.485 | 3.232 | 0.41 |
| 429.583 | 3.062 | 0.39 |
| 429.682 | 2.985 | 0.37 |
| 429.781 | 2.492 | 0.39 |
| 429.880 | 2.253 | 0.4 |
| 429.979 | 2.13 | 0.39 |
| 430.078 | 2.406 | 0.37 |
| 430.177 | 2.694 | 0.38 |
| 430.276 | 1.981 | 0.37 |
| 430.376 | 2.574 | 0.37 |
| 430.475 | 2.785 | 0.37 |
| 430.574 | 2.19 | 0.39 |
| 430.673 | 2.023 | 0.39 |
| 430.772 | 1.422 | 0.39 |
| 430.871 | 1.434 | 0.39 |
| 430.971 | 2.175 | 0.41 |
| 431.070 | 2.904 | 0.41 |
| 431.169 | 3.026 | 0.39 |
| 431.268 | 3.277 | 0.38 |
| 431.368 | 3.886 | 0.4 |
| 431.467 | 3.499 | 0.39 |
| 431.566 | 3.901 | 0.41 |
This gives 3.062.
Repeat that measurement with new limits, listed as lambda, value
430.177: 2.694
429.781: 2.492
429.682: 2.985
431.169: 3.026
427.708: 3.032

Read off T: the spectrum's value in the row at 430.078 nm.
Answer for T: 2.406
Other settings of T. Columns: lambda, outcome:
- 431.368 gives 3.886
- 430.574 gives 2.19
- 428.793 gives 2.214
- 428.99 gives 1.727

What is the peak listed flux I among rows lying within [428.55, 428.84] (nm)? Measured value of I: 2.746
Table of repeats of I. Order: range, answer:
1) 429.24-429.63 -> 3.565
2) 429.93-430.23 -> 2.694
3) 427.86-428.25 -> 3.222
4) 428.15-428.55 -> 3.18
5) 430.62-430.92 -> 2.023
